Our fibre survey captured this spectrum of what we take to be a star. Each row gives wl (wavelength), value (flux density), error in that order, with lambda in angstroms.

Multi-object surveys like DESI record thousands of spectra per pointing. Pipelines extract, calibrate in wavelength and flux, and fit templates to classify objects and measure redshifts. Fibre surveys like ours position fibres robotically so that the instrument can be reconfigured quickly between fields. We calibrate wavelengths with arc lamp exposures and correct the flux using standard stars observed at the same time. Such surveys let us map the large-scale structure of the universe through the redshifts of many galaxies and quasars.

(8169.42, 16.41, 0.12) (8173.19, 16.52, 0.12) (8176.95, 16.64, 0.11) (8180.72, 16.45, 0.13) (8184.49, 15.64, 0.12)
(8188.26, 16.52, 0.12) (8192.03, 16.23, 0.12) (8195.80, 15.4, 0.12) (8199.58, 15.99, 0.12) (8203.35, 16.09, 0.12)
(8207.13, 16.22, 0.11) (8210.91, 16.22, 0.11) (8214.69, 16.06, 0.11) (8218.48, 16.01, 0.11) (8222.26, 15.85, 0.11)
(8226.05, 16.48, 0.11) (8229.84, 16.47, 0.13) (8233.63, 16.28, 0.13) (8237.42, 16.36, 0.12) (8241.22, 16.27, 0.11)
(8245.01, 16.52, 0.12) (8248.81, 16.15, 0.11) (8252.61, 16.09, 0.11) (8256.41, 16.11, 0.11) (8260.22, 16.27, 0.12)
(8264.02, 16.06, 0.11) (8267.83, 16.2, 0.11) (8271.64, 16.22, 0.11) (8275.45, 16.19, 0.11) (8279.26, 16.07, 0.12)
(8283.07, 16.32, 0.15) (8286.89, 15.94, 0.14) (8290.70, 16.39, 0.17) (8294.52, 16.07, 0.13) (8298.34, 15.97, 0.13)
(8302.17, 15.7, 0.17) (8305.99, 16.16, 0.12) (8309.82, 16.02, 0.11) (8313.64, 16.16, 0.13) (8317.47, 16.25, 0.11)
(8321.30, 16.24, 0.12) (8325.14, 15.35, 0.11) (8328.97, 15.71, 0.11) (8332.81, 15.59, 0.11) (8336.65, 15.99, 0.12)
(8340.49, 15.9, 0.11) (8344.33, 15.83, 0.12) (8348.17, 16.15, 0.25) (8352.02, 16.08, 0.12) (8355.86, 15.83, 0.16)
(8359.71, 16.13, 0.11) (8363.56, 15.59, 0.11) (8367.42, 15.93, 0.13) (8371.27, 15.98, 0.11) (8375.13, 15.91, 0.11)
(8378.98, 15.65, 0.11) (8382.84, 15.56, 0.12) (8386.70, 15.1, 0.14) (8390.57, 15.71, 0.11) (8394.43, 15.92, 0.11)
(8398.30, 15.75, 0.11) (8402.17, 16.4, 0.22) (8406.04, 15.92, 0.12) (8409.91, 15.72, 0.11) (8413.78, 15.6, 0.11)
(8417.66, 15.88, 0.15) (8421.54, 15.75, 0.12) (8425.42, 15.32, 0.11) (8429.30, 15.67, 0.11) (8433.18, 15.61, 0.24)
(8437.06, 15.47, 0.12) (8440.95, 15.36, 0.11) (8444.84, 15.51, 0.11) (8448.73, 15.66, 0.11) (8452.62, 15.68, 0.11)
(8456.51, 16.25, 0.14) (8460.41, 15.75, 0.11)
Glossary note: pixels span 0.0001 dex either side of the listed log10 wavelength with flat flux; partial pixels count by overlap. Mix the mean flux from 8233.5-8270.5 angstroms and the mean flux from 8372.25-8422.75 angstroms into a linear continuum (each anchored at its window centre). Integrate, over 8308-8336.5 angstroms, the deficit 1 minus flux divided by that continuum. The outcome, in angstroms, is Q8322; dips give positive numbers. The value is 0.2 angstroms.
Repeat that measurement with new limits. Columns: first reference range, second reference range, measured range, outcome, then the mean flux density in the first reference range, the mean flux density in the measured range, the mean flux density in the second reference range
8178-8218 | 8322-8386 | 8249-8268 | -0.2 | 16.1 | 16.1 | 15.8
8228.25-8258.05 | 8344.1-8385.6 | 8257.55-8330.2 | 0.2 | 16.3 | 16.1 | 15.9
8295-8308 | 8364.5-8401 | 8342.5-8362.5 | -0.2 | 15.9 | 16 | 15.7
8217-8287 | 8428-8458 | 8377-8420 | 0.1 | 16.2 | 15.7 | 15.6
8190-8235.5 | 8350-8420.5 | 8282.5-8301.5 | -0.1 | 16.1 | 16.1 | 15.8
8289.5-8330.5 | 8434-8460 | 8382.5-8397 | 0.2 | 16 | 15.6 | 15.7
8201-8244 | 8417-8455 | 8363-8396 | 0.1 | 16.2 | 15.7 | 15.6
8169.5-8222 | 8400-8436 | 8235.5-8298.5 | -0.7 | 16.2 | 16.2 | 15.8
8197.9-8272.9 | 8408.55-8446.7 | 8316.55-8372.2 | -0.2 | 16.2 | 15.9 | 15.6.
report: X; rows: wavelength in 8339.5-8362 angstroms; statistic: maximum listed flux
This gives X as 16.15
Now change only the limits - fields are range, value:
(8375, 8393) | 15.91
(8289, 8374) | 16.39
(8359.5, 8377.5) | 16.13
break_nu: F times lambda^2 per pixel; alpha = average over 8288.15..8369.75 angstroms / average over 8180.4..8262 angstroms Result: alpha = 1.01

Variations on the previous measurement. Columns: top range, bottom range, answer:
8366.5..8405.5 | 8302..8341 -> 1.01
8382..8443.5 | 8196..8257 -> 1.01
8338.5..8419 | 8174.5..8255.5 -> 1.02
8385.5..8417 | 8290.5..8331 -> 1.01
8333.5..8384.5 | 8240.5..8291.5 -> 1.00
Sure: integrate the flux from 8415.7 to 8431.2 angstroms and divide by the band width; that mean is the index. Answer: 15.6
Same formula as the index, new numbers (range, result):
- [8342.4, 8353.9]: 16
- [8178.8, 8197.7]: 16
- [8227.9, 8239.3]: 16.4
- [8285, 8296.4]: 16.1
